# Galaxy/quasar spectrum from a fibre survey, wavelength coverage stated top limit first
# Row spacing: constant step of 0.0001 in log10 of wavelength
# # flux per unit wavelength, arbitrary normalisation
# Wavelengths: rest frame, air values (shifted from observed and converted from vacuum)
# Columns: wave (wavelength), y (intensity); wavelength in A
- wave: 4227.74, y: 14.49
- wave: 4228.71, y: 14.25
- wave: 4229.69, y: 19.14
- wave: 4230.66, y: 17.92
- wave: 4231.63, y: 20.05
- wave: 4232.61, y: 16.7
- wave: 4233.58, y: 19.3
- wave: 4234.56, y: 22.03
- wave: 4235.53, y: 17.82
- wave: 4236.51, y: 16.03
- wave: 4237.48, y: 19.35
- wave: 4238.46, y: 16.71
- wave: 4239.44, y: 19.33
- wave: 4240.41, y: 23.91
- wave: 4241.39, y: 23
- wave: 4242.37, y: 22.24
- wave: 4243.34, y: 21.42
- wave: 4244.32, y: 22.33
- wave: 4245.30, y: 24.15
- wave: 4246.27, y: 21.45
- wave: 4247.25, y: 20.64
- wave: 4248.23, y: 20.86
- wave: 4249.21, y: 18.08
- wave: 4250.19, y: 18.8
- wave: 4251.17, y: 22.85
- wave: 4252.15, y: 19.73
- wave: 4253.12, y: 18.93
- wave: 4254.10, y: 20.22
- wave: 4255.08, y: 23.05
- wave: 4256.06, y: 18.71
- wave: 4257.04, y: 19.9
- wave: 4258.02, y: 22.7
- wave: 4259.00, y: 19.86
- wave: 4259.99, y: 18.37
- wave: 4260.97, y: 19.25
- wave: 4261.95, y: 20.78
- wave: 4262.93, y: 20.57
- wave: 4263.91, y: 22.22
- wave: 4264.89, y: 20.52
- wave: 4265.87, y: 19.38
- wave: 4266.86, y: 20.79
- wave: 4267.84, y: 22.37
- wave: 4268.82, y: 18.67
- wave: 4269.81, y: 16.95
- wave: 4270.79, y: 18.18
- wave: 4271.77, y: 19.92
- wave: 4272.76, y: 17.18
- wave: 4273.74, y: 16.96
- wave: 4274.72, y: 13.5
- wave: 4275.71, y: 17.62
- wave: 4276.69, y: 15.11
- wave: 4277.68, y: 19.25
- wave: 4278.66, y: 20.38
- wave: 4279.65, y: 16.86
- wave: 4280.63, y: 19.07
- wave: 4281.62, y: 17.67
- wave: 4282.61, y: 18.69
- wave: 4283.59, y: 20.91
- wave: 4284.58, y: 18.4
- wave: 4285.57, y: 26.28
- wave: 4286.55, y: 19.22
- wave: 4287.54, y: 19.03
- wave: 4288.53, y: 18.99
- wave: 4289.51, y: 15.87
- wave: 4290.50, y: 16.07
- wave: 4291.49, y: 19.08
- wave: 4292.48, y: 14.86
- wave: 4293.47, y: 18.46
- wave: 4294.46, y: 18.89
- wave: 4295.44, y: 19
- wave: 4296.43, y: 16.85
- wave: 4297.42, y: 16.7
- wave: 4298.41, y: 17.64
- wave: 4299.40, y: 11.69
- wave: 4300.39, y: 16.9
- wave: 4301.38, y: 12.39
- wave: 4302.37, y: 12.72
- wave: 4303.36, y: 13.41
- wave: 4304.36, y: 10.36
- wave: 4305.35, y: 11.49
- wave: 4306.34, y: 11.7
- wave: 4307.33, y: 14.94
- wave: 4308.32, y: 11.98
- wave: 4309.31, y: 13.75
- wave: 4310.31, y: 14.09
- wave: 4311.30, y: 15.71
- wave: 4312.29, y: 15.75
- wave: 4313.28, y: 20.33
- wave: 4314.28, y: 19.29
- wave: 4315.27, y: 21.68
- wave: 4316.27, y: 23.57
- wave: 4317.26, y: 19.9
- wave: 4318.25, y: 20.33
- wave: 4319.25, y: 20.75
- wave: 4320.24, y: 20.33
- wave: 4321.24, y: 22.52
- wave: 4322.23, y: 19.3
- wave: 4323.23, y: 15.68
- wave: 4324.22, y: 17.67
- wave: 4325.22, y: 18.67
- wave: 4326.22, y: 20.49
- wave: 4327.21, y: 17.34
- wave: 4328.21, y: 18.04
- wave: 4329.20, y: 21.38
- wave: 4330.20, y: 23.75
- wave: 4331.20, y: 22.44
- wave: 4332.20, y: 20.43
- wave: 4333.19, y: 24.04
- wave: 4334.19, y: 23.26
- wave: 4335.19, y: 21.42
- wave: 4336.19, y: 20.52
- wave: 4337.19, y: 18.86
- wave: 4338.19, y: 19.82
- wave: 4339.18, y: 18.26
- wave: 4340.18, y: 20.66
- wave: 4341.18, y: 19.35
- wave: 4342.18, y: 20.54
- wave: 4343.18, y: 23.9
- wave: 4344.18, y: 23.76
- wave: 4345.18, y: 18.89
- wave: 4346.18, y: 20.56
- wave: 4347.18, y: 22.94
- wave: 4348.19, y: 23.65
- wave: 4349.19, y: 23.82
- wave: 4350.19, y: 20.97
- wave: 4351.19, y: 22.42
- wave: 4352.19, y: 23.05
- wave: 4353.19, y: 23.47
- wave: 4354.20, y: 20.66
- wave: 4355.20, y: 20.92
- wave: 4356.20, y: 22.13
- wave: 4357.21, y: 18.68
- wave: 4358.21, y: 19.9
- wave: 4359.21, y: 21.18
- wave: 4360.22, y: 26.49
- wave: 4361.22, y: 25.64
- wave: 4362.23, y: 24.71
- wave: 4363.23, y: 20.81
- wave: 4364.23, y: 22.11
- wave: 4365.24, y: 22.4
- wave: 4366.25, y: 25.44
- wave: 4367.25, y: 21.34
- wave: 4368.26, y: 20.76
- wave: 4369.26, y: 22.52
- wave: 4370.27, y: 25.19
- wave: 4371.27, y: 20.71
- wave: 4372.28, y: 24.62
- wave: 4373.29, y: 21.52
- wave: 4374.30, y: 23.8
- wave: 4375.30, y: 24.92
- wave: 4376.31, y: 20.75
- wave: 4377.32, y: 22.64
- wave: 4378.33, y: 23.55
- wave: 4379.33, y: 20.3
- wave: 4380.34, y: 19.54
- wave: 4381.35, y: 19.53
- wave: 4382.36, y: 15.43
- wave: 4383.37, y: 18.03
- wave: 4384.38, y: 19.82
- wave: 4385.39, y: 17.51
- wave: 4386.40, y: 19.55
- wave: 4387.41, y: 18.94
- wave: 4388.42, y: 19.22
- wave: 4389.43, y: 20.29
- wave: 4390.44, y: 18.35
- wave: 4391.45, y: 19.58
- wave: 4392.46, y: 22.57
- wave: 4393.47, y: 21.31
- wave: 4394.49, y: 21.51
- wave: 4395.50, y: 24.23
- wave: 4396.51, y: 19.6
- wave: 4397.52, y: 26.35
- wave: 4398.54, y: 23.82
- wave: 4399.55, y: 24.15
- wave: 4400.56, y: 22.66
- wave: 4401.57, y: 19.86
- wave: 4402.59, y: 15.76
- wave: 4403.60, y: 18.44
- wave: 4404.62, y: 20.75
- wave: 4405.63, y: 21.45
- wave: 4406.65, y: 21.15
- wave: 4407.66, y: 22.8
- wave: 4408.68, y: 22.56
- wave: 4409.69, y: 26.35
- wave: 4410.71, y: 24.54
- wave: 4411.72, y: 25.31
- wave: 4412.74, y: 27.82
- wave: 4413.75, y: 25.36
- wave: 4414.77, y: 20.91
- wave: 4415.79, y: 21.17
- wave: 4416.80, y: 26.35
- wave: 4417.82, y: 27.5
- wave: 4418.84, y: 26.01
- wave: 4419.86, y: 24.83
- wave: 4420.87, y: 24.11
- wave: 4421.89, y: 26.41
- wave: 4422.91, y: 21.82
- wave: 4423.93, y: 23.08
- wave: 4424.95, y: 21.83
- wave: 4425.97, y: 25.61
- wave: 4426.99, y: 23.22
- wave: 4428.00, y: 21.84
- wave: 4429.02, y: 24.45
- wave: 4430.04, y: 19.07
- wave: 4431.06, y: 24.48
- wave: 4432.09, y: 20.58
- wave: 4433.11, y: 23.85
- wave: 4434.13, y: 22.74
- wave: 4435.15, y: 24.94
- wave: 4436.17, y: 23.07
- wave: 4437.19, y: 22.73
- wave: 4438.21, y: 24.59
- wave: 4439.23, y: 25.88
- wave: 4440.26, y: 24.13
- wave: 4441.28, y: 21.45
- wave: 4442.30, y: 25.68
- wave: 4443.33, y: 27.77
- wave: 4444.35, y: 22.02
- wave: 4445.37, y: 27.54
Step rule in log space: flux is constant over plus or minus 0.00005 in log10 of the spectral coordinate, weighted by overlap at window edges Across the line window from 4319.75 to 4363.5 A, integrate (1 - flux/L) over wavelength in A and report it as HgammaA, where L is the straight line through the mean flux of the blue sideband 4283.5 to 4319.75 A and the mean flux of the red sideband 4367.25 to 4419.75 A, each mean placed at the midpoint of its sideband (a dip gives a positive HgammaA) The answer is -4.8 A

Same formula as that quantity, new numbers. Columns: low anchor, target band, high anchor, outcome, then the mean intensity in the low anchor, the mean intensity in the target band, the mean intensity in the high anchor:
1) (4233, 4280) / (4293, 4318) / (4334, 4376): 5.9 A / 19.8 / 16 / 22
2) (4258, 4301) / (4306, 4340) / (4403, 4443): 1.6 A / 18.5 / 19.1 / 23.6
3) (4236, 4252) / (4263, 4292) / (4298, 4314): -2.9 A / 20.7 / 18.8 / 14.1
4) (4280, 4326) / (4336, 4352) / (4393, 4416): -1.5 A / 17.4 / 21.2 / 22.5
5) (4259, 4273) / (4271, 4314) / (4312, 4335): 7.1 A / 19.7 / 16.7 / 20.4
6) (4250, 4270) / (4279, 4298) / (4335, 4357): 2.0 A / 20.3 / 18.5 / 21.4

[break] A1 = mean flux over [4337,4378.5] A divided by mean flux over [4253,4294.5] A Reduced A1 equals 1.16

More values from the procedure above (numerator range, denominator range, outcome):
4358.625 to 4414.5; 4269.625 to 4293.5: 1.20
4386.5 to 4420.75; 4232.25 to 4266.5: 1.10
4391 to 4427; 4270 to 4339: 1.28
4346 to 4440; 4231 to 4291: 1.14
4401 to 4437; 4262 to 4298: 1.24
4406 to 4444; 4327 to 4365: 1.11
